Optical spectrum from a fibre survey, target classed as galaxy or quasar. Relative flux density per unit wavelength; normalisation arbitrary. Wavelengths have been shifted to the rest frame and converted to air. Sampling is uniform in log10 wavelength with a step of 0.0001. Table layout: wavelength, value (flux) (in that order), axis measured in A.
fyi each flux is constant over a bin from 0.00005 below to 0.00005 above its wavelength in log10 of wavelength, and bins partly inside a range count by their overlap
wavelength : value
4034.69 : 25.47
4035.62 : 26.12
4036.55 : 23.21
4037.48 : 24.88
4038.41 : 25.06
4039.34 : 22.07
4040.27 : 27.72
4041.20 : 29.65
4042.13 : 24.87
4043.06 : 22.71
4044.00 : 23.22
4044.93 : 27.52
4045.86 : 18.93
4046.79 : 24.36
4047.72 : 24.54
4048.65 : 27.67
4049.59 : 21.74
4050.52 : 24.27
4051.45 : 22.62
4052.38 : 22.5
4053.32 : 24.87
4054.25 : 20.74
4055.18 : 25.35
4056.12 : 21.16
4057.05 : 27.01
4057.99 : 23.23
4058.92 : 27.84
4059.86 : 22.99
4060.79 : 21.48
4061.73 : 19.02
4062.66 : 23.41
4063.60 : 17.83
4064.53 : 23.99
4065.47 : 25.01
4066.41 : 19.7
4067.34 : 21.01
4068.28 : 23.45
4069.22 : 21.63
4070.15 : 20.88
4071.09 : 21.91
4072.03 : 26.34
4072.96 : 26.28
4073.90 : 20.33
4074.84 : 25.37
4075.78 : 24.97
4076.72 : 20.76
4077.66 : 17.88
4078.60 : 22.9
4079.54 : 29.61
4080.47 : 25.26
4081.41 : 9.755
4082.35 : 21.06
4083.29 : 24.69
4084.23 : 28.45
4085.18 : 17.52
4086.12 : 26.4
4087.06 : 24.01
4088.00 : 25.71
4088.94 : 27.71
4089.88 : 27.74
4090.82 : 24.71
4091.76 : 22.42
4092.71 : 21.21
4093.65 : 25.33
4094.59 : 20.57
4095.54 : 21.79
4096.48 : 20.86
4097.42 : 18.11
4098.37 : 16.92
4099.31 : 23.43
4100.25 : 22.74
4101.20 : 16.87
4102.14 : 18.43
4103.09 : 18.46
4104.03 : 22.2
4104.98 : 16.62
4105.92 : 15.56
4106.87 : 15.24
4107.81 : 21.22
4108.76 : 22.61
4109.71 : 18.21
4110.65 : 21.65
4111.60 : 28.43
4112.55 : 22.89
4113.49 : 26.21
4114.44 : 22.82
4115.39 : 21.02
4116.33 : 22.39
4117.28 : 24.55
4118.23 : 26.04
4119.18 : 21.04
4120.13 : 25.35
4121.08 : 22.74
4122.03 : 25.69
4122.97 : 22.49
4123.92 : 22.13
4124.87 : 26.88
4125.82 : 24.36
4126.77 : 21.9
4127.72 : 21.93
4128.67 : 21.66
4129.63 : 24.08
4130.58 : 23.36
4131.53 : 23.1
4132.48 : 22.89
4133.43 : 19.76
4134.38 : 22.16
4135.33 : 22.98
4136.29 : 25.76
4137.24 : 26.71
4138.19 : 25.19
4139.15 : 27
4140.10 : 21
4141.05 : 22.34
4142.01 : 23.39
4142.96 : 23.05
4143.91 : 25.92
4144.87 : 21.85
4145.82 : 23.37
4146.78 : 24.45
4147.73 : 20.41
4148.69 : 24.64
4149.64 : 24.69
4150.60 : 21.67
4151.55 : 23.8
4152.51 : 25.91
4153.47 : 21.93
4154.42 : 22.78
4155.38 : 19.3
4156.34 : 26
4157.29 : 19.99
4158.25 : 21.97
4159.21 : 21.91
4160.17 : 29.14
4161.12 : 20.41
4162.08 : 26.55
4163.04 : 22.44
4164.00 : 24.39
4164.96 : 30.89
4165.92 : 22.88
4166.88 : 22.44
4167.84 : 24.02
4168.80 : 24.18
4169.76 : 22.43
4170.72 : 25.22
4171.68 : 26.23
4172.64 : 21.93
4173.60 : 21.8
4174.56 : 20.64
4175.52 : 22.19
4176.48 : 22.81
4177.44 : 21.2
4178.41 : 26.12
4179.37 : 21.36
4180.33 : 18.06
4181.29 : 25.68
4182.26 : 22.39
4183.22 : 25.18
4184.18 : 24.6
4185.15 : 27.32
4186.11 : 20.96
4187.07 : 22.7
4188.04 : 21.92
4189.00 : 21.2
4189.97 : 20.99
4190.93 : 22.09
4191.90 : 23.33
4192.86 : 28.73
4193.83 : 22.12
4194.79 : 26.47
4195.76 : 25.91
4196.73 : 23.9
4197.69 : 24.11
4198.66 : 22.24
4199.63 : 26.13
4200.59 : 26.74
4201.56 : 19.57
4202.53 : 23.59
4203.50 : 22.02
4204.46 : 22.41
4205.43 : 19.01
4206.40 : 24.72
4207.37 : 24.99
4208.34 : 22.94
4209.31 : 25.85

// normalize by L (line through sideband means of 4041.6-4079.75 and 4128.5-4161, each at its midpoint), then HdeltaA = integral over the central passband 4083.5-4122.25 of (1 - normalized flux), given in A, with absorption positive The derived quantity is 1.71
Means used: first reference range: 23.2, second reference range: 23.3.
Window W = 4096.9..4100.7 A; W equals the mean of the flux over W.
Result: 20.3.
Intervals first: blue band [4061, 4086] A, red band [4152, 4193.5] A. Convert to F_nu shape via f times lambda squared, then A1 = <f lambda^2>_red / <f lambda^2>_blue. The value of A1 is 1.1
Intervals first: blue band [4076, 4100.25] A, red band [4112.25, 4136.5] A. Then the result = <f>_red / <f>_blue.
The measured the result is 1.03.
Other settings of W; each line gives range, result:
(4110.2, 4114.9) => 24.4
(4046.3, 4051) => 24.5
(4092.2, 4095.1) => 22.3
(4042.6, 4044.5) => 23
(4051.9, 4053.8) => 23.6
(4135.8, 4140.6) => 25.1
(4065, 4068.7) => 22.3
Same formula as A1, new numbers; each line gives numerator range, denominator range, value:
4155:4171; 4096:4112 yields 1.23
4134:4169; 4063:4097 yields 1.07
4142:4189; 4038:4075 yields 1.05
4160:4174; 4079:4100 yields 1.10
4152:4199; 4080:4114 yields 1.12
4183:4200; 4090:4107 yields 1.23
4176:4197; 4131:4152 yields 1.02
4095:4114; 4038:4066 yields 0.88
